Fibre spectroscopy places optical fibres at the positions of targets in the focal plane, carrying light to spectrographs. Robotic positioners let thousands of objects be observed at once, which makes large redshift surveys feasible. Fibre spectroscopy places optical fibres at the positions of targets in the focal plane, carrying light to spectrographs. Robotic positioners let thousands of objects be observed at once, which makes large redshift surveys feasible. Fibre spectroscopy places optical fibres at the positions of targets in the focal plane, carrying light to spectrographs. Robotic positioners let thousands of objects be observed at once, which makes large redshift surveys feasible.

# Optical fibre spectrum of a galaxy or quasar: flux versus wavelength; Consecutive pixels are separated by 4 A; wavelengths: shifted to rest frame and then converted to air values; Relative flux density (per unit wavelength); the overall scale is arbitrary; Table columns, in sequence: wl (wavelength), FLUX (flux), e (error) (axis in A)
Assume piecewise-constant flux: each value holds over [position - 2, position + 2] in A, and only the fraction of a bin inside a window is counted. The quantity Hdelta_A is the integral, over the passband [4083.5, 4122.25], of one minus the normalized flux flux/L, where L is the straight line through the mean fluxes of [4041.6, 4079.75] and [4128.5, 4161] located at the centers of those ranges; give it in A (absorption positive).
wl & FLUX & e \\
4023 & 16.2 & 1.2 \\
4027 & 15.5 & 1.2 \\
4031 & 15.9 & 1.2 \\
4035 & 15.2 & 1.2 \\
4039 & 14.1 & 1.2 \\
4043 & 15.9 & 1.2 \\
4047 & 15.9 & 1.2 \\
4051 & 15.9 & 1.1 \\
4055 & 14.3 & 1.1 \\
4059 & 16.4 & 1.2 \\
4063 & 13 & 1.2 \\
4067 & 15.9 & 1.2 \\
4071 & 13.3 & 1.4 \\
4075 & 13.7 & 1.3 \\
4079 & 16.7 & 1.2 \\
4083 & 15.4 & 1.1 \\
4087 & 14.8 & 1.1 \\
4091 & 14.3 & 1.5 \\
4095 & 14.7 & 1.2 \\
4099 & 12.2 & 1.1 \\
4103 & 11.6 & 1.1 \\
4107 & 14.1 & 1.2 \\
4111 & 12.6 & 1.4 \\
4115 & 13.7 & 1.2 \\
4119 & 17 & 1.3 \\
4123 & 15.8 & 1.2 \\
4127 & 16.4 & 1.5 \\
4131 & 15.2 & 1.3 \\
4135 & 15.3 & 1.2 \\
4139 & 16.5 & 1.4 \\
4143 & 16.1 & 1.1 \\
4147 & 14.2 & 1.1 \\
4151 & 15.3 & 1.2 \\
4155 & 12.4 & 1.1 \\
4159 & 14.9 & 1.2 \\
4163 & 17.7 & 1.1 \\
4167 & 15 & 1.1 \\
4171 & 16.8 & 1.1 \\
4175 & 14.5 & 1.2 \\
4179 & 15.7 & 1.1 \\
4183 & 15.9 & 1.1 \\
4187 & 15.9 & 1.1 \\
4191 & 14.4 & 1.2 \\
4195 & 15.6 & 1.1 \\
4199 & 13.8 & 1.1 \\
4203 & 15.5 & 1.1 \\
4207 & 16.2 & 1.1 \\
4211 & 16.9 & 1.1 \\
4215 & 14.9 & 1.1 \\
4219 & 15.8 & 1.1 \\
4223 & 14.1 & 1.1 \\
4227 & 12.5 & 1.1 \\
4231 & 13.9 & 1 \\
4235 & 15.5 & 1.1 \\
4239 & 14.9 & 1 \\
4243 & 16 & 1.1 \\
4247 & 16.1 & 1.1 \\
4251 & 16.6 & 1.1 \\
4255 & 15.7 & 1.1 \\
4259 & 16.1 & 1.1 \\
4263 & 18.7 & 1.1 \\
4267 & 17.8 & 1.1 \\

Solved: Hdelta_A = 2.6 A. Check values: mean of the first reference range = 15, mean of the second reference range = 15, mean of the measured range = 14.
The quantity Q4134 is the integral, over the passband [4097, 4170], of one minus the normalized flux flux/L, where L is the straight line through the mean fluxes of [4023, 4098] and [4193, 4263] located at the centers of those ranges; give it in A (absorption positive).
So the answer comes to 1.9 A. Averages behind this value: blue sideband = 15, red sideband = 15.4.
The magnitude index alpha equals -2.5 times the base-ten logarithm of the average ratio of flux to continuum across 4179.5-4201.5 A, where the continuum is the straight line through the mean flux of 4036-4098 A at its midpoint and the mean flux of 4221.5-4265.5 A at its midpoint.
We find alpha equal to 0.01 mag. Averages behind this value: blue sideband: 14.9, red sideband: 15.5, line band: 15.2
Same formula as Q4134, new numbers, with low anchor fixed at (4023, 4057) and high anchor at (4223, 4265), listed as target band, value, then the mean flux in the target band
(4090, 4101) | 1.2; 13.7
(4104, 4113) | 1.3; 13.2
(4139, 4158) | 0.9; 14.7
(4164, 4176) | -0.2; 15.7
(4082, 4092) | 0.4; 14.8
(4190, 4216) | 0.2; 15.4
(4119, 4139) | -0.6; 15.9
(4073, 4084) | 0.1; 15.3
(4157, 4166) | -0.4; 16.2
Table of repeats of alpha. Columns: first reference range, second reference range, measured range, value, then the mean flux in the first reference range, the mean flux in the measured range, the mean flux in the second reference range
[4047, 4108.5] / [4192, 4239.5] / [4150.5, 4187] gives -0.04 mag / 14.5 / 15.4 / 15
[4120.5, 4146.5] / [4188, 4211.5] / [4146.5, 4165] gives 0.05 mag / 15.8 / 15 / 15.3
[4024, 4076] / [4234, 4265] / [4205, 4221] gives 0.00 mag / 15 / 15.9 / 16.2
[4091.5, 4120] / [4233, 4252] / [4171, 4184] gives -0.06 mag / 13.6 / 15.5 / 15.8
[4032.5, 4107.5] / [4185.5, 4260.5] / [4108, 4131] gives -0.02 mag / 14.6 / 15.1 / 15.3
